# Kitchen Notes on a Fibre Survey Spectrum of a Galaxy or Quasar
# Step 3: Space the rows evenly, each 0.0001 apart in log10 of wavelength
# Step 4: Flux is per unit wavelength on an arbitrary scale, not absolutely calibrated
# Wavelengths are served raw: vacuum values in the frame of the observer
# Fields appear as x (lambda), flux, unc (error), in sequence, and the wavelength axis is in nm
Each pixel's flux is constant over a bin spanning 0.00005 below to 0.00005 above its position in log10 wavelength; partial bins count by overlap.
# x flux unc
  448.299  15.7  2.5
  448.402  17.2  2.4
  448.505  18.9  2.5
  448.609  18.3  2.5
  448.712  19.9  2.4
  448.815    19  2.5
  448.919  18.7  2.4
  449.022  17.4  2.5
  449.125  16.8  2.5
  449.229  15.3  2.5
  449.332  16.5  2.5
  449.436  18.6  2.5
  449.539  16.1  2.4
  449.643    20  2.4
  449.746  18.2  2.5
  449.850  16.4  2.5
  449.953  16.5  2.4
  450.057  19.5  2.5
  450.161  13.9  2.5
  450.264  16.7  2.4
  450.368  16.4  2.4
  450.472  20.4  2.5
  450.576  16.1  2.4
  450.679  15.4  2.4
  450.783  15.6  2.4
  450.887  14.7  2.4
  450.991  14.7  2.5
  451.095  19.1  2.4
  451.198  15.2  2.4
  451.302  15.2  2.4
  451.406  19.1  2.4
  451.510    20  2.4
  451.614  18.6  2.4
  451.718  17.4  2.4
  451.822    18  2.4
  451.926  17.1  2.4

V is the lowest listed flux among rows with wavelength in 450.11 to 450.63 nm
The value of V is 13.9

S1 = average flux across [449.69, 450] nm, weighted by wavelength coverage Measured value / 17.1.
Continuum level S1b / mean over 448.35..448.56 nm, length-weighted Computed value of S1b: 18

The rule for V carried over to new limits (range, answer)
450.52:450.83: 15.4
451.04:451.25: 15.2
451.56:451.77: 17.4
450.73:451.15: 14.7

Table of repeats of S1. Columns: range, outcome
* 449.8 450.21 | 16.6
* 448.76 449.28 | 17.5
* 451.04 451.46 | 17.2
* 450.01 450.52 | 17.3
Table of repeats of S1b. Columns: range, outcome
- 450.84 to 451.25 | 16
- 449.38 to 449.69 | 18.2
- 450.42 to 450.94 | 16.4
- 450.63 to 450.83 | 15.5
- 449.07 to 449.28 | 16.1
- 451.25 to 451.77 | 18.1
